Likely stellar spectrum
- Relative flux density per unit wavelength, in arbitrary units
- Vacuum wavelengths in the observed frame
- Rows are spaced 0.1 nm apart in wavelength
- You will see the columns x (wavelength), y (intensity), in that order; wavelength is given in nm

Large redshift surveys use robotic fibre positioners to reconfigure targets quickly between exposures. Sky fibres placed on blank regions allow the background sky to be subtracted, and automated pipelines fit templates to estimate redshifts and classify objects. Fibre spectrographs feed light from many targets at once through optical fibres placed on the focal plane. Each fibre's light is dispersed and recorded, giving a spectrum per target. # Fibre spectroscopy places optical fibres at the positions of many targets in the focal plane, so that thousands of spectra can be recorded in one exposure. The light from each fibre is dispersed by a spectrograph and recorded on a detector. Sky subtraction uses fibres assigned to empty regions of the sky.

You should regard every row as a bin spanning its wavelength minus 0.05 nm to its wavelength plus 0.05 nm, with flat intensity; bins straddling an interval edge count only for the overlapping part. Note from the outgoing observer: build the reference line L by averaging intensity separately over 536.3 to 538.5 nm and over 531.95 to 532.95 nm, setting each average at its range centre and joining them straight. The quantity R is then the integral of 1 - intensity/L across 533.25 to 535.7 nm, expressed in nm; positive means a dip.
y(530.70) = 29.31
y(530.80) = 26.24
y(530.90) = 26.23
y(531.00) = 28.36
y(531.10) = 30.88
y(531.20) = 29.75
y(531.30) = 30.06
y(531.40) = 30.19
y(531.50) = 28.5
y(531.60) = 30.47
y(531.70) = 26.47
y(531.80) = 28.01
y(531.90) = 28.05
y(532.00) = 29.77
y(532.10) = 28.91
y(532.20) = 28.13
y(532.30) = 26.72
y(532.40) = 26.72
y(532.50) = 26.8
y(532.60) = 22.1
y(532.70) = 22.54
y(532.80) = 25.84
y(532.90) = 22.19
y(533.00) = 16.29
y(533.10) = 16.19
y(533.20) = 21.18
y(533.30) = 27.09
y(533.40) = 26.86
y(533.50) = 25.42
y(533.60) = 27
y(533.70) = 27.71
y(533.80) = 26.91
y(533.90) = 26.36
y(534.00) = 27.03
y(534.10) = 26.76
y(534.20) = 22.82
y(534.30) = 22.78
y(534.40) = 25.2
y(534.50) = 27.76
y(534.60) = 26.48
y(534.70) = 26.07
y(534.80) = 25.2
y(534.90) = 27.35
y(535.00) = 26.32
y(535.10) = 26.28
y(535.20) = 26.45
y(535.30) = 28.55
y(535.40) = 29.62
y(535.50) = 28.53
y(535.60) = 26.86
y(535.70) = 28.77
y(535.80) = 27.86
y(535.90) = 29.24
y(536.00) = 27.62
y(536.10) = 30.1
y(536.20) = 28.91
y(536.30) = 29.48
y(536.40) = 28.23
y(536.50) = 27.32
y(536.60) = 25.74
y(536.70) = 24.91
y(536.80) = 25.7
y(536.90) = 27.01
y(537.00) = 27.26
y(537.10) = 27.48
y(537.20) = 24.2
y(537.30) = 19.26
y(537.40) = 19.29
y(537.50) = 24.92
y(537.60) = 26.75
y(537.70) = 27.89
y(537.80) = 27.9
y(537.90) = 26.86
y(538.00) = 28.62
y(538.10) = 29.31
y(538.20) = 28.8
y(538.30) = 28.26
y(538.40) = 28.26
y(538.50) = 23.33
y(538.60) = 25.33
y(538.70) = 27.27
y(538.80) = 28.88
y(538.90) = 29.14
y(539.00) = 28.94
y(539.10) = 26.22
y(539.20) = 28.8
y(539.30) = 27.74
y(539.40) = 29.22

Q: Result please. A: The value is -0.04 nm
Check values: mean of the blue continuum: 26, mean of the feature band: 26.6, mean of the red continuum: 26.4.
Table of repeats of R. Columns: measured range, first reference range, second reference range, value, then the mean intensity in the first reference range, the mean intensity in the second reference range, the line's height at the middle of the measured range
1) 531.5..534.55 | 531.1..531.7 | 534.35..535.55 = 0.30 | 29.6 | 27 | 28.4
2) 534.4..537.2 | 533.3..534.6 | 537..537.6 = -0.29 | 26.1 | 23.7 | 24.8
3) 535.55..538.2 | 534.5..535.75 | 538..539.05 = 0.06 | 27.2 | 27.8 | 27.5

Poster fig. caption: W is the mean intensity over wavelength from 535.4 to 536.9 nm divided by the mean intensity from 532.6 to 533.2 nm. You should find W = 1.3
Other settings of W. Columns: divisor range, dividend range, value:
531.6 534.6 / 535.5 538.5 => 1.06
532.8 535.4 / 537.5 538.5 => 1.10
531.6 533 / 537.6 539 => 1.06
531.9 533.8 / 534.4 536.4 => 1.11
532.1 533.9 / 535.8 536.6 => 1.16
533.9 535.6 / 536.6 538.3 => 0.99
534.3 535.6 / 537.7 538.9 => 1.03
